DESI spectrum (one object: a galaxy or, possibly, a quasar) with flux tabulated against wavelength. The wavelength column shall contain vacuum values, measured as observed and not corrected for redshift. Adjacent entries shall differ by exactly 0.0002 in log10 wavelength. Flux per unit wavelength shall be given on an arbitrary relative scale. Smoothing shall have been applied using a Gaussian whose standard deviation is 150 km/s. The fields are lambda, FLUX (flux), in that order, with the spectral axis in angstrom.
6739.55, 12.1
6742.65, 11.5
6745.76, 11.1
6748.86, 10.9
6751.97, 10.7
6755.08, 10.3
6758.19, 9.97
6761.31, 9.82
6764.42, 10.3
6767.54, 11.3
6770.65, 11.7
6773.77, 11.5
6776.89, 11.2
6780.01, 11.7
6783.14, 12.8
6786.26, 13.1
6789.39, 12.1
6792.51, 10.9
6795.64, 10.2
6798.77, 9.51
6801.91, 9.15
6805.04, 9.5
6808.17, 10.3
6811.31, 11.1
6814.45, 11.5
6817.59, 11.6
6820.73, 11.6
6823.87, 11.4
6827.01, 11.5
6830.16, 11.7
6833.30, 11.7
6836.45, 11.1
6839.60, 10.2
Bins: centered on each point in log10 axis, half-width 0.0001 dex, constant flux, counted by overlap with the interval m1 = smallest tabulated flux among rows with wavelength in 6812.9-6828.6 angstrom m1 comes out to 11.4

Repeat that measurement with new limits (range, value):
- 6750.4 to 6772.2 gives 9.82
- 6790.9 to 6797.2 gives 10.2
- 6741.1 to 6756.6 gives 10.3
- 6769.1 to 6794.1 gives 10.9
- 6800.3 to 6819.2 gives 9.15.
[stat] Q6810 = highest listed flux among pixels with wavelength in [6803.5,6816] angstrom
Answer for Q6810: 11.5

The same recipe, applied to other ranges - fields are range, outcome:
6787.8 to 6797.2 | 12.1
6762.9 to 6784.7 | 12.8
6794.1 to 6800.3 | 10.2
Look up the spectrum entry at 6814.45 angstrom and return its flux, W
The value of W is 11.5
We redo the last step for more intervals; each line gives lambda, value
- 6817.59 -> 11.6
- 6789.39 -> 12.1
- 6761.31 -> 9.82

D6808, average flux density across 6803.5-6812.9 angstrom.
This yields 10.3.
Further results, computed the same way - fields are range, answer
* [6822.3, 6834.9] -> 11.6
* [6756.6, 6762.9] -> 9.9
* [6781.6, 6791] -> 12.7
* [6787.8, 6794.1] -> 11.5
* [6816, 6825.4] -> 11.5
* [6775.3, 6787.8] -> 12.2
